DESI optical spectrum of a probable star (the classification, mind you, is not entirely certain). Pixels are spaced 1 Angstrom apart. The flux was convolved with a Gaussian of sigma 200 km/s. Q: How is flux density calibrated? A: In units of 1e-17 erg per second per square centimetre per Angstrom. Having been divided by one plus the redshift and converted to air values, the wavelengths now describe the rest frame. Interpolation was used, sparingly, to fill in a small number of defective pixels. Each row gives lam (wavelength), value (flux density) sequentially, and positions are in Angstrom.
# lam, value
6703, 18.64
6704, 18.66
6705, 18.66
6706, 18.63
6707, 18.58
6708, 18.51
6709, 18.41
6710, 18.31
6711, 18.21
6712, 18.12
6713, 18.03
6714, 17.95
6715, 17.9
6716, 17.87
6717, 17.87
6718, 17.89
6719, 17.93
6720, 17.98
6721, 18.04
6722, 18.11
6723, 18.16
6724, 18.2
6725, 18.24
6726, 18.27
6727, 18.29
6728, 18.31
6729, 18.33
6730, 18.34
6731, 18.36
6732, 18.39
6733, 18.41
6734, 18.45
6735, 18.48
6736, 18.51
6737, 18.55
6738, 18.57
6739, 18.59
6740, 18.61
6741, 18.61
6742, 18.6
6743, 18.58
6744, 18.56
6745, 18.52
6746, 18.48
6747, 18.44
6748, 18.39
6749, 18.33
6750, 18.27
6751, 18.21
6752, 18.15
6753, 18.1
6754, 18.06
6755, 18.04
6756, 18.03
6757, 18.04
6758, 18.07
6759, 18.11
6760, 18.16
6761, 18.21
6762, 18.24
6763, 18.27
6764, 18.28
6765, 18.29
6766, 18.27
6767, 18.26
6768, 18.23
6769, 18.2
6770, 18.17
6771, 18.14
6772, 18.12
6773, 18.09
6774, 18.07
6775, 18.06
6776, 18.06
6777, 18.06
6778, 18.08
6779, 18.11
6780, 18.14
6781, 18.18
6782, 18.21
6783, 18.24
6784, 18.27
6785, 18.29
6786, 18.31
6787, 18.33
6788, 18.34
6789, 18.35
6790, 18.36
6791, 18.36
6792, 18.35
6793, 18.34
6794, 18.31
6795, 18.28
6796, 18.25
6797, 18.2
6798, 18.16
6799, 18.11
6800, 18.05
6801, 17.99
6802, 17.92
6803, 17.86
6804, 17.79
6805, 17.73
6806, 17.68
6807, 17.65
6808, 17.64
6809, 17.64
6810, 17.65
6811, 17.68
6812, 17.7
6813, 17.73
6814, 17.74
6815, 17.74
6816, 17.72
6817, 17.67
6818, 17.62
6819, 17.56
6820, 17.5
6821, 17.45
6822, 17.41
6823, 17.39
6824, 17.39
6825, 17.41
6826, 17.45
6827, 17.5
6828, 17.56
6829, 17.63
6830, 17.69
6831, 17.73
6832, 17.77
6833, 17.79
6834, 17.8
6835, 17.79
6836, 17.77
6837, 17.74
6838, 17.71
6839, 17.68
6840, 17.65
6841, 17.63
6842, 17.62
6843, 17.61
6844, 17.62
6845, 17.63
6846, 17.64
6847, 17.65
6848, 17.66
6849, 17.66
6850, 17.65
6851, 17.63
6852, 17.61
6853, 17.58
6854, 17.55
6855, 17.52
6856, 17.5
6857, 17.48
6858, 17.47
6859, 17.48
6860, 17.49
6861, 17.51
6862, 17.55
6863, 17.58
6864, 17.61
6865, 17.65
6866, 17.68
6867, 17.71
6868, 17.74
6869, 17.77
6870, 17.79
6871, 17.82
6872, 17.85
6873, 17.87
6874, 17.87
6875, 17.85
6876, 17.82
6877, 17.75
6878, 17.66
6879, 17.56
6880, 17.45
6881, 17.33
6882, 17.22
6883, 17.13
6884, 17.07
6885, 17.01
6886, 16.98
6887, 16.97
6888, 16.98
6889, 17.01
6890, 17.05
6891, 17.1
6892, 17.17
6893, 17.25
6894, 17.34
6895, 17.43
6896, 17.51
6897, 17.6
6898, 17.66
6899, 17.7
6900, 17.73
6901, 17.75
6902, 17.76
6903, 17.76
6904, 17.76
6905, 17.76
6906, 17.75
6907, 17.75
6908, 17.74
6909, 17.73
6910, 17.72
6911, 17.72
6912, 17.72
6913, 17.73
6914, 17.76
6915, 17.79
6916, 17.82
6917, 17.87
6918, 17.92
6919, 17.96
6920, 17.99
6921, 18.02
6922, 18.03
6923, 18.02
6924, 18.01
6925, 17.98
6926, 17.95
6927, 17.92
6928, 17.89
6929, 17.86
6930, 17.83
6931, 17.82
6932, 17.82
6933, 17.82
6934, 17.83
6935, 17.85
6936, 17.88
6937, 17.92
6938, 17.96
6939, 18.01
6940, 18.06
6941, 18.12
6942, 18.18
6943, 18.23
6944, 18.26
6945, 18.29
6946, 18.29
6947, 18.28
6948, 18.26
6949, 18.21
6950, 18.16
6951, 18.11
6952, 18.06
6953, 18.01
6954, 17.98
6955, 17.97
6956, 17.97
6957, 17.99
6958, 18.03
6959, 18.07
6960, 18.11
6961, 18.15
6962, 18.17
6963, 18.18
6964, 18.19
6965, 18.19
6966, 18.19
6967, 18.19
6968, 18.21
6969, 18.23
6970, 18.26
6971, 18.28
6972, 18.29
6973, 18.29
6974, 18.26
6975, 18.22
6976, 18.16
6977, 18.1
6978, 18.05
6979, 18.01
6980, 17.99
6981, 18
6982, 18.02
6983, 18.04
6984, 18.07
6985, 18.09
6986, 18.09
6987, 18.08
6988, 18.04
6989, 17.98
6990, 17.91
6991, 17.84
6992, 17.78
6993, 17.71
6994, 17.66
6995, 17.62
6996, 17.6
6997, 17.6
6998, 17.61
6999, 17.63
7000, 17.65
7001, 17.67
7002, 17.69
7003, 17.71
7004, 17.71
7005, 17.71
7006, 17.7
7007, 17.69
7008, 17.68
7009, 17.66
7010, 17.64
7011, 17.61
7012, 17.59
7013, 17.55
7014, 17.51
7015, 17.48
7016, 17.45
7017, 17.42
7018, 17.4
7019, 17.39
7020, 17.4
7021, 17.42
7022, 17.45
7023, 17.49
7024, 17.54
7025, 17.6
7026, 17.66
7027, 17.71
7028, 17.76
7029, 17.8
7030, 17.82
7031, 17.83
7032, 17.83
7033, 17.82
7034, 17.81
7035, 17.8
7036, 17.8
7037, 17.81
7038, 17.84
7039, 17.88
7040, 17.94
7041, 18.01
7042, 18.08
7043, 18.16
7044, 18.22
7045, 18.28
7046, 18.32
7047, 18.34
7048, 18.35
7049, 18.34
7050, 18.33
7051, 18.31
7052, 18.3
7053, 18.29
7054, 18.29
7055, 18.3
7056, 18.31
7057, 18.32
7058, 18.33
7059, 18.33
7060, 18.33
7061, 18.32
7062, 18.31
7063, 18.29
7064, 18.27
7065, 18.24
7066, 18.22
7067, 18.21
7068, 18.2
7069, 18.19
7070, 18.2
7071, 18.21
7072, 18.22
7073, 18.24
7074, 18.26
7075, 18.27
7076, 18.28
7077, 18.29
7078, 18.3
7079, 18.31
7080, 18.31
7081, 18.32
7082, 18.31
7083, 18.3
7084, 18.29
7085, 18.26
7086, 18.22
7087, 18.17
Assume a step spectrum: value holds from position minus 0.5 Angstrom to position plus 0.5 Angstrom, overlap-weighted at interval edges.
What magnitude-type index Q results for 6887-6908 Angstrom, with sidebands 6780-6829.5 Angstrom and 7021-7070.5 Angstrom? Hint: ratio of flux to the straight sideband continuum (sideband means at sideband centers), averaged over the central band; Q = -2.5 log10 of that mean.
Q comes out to 0.03 mag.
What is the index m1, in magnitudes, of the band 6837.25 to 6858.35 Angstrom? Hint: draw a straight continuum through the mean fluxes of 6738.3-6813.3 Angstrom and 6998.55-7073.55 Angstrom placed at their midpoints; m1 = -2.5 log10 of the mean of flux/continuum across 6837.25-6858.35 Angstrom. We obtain 0.03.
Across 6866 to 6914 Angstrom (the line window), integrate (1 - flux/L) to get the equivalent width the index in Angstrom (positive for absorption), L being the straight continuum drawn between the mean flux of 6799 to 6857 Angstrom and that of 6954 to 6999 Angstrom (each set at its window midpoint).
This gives 0.7 Angstrom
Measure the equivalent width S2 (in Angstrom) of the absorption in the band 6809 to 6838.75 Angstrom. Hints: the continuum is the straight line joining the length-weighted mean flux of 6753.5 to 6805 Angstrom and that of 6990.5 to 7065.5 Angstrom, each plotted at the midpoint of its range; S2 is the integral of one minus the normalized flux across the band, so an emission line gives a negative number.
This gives 0.8 Angstrom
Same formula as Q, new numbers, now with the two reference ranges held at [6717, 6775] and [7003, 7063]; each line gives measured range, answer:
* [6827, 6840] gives 0.03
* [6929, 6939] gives 0.01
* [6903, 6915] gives 0.02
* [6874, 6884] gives 0.03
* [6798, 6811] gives 0.02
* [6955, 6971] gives -0.01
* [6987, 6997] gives 0.01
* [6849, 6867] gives 0.03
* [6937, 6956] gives -0.01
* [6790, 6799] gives 0.00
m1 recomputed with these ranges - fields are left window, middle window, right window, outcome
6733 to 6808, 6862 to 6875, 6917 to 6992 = 0.02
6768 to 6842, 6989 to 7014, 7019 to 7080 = 0.02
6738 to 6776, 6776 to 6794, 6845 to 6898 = -0.01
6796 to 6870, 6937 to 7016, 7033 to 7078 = 0.00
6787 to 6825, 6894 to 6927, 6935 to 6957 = 0.02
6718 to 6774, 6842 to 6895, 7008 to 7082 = 0.04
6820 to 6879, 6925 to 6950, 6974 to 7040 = -0.02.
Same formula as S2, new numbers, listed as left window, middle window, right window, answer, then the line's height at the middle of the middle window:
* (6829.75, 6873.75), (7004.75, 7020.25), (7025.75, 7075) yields 0.4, 18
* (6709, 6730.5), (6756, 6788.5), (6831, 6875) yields -0.4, 17.9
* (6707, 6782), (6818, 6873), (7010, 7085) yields 1.7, 18.2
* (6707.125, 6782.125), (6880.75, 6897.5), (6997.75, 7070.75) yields 0.8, 18.1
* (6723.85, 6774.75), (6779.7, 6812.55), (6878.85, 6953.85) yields 0.1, 18.1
